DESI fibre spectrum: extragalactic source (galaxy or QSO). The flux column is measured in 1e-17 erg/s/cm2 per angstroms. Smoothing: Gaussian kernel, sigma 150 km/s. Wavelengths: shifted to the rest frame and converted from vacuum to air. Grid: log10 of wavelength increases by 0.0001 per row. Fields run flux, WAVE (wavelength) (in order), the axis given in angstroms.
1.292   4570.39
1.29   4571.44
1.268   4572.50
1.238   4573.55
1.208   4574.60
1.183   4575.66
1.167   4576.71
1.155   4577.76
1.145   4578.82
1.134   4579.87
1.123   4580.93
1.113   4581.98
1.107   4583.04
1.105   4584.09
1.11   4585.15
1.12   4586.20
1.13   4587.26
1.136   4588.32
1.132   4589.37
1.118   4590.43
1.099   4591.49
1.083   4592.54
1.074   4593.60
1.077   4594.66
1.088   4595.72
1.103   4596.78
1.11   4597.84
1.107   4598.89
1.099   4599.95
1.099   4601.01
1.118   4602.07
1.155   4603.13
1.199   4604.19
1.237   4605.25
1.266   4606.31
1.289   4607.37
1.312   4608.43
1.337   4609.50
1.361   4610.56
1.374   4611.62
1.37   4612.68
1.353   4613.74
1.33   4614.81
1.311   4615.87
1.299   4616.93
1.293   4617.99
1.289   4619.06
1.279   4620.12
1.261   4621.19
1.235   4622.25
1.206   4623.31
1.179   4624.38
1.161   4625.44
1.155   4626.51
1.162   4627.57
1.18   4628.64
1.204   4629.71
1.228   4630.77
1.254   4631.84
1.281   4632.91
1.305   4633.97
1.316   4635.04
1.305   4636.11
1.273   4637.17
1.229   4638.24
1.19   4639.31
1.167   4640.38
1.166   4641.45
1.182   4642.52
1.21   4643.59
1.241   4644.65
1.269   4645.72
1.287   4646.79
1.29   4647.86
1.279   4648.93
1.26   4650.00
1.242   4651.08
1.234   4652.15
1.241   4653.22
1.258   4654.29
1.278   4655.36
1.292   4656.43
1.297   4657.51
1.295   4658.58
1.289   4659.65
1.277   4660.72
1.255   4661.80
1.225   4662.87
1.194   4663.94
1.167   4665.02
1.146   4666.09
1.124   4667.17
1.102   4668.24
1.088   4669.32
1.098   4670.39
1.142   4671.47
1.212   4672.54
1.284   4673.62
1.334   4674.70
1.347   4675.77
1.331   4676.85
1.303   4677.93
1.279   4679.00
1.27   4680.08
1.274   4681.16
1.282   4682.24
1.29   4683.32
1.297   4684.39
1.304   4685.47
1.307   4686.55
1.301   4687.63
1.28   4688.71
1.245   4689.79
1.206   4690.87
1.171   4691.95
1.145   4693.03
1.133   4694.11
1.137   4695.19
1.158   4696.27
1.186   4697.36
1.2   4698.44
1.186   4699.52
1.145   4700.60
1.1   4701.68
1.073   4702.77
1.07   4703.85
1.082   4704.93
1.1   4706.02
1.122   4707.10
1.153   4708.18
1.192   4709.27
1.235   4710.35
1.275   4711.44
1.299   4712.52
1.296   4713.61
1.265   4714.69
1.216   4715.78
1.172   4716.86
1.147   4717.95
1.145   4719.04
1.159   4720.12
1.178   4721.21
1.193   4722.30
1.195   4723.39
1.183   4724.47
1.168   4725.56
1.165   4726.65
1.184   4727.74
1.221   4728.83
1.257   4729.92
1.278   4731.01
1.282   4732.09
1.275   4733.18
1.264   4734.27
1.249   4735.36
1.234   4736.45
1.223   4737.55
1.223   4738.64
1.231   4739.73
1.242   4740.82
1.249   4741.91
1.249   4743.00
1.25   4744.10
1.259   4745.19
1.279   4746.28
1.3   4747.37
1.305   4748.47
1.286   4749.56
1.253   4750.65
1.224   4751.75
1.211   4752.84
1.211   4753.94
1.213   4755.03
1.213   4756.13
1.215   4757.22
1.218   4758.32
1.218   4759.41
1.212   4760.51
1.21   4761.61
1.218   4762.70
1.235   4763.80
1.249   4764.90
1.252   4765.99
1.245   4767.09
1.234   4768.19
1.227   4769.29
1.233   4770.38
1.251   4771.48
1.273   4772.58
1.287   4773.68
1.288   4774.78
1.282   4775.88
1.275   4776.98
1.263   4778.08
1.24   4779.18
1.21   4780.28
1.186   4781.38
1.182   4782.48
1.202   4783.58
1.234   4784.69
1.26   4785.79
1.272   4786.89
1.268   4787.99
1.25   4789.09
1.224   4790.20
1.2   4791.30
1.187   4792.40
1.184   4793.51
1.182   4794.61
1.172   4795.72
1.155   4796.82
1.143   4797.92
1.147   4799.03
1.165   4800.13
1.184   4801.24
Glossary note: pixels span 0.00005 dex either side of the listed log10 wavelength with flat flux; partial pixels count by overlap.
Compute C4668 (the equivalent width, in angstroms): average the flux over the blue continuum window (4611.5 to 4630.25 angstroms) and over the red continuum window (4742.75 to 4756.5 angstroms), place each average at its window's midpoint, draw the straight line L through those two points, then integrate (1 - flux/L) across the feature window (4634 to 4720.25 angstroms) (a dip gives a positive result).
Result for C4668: 2.2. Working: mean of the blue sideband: 1.26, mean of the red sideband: 1.25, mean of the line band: 1.22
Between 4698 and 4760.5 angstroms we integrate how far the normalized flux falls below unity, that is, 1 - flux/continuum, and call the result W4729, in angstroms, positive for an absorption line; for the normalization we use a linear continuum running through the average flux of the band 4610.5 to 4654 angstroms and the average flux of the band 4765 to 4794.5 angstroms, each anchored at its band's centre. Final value 1.6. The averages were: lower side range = 1.25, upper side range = 1.24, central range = 1.21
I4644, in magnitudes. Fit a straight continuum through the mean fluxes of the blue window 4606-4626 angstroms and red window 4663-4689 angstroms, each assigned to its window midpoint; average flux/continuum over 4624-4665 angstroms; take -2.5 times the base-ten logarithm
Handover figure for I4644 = 0.02 mag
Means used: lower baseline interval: 1.29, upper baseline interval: 1.24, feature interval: 1.24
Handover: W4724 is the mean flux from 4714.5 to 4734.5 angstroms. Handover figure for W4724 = 1.21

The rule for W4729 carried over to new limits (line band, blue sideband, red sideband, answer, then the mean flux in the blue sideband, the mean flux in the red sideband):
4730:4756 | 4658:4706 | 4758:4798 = -0.61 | 1.21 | 1.23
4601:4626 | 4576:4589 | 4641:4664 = -1.71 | 1.13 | 1.25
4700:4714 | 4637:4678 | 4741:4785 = 0.82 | 1.23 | 1.24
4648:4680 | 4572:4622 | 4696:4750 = -0.98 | 1.19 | 1.21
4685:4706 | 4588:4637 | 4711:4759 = 0.83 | 1.22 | 1.23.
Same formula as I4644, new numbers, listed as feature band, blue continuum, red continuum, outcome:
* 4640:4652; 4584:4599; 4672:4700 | -0.04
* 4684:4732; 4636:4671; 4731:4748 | 0.04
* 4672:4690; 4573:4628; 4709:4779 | -0.07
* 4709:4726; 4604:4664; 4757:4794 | 0.03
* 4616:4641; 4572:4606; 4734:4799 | -0.07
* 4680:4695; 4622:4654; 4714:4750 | -0.02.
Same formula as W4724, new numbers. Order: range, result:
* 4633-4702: 1.23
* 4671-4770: 1.22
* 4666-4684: 1.23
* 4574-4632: 1.19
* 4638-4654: 1.23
